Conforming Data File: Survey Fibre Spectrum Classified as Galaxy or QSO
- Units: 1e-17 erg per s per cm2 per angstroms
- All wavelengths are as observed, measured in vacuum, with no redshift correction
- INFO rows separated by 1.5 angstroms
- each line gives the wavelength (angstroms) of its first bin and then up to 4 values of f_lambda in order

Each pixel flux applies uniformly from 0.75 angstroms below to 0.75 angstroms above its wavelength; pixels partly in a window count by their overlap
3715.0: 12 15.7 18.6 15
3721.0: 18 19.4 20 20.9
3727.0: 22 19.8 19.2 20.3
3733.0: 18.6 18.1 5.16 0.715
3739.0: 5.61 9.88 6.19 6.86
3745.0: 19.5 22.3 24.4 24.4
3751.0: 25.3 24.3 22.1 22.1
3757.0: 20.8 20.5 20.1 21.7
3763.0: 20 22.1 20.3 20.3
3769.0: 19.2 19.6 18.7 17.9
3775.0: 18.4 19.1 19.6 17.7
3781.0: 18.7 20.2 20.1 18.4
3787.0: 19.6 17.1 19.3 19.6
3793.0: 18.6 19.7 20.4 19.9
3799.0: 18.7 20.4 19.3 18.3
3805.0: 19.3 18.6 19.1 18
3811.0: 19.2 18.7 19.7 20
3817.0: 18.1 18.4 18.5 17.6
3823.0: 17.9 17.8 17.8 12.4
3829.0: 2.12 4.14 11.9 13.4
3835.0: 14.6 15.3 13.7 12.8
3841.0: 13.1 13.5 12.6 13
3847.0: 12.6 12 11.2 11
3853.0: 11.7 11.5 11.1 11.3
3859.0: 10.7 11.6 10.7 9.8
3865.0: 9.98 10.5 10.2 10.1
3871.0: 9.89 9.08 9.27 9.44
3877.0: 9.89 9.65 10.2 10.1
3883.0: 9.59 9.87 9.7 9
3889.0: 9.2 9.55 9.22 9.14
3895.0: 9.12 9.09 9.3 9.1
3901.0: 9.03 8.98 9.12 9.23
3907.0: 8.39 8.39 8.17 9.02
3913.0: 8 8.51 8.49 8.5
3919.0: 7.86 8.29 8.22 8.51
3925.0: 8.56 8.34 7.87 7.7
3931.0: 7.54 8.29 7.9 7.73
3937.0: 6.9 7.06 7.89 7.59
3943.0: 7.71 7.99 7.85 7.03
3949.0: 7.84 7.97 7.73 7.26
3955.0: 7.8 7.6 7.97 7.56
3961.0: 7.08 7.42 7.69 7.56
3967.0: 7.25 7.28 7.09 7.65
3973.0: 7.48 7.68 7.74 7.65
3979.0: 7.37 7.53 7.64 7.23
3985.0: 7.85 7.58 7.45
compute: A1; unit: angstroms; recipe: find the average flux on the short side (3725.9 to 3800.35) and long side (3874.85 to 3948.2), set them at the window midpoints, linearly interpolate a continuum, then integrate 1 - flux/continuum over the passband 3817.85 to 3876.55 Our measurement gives 3.69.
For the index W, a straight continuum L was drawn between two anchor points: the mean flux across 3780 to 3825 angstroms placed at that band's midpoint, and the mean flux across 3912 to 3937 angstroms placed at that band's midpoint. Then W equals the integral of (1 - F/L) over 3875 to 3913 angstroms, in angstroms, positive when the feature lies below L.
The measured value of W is 5.5 angstroms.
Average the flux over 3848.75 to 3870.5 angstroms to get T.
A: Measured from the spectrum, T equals 10.8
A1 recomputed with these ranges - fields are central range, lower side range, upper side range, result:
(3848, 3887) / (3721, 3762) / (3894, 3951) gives 2.7 angstroms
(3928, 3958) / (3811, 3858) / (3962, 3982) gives 4.0 angstroms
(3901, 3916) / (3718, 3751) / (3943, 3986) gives 1.6 angstroms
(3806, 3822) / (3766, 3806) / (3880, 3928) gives -1.9 angstroms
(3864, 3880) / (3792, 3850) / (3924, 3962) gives 3.5 angstroms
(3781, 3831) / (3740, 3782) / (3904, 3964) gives -4.2 angstroms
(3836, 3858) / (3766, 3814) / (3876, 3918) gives 2.2 angstroms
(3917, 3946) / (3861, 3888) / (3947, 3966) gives 1.3 angstroms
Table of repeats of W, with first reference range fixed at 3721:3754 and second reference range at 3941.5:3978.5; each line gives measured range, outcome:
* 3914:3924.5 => 1.1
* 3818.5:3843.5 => -1.2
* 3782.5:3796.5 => -4.2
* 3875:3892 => 1.8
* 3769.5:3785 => -3.8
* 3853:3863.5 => 0.7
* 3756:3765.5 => -2.9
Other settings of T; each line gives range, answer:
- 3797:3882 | 13.7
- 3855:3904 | 9.79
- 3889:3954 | 8.29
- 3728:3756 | 16.5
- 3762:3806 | 19.3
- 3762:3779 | 19.6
